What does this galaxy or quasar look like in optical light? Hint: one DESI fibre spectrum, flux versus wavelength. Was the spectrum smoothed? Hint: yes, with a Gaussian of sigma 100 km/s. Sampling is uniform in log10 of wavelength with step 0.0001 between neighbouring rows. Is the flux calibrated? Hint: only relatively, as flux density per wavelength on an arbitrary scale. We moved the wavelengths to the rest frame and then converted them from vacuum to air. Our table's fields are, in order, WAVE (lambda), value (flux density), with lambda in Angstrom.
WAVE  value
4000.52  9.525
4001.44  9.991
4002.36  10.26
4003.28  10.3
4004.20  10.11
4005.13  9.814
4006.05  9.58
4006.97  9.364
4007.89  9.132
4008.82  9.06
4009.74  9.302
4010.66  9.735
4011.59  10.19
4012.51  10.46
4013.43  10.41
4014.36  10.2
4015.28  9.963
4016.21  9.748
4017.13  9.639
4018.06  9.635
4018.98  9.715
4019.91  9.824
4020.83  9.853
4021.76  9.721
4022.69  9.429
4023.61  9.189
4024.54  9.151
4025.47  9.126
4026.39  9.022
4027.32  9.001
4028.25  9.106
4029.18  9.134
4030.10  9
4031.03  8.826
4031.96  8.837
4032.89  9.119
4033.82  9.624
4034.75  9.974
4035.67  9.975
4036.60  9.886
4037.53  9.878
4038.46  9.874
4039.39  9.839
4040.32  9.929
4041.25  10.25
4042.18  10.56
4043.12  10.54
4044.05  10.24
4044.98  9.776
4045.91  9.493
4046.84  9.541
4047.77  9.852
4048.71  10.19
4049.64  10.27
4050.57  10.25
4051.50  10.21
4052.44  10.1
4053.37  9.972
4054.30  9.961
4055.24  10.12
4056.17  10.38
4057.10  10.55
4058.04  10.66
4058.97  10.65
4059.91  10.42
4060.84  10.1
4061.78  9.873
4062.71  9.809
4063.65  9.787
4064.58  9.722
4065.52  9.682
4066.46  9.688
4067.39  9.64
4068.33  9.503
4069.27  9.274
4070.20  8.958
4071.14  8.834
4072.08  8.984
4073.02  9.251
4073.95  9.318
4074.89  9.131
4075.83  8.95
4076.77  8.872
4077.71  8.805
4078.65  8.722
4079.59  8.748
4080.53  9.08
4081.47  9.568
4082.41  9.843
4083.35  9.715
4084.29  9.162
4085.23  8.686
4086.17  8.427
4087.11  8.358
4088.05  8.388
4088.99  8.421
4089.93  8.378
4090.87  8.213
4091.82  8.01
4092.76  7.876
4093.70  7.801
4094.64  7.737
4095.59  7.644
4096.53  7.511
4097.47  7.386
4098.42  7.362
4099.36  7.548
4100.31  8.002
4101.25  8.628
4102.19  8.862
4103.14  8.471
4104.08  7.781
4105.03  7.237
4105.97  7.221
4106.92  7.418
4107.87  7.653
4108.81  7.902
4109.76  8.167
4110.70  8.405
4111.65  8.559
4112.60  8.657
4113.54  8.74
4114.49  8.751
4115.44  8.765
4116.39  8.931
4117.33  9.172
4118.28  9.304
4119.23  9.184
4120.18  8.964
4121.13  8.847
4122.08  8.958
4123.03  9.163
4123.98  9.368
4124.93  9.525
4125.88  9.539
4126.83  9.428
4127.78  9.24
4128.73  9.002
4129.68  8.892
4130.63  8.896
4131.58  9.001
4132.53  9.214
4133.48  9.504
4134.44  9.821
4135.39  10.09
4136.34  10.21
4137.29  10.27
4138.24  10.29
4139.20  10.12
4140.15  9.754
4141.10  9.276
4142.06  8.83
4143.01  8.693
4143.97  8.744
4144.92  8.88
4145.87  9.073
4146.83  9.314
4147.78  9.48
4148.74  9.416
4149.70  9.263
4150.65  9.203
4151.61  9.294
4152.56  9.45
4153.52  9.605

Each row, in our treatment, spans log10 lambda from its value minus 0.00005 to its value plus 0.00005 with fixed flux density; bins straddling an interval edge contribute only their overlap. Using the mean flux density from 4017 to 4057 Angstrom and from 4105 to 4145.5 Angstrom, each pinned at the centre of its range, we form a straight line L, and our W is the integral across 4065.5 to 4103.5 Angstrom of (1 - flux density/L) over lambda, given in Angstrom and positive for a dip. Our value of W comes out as 2.81 Angstrom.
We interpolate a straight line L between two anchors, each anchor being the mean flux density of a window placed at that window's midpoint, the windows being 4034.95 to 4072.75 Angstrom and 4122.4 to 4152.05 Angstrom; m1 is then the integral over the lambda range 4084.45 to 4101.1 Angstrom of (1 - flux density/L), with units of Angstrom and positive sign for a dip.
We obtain 2.85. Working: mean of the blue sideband 9.93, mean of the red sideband 9.38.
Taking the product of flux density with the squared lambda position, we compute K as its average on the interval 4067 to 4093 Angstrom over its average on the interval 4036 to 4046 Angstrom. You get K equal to 0.90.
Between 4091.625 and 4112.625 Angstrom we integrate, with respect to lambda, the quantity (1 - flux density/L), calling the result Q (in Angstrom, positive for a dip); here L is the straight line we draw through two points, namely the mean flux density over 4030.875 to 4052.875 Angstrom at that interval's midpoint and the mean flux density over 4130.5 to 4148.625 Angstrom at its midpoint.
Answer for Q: 3.8 Angstrom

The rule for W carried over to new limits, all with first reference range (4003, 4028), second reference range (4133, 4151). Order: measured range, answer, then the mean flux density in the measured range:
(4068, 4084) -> 0.7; 9.15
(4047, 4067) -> -1.1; 10.1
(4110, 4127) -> 0.9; 9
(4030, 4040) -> 0.1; 9.56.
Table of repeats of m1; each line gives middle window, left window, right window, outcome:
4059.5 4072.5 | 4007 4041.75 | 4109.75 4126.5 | -0.4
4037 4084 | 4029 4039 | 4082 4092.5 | -3.4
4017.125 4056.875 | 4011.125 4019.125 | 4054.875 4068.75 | 1.2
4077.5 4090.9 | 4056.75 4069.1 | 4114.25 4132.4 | 1.1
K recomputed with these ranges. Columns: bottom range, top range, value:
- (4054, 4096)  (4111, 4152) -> 1.03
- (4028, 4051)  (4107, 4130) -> 0.94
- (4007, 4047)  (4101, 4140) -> 0.97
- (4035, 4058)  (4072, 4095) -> 0.88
